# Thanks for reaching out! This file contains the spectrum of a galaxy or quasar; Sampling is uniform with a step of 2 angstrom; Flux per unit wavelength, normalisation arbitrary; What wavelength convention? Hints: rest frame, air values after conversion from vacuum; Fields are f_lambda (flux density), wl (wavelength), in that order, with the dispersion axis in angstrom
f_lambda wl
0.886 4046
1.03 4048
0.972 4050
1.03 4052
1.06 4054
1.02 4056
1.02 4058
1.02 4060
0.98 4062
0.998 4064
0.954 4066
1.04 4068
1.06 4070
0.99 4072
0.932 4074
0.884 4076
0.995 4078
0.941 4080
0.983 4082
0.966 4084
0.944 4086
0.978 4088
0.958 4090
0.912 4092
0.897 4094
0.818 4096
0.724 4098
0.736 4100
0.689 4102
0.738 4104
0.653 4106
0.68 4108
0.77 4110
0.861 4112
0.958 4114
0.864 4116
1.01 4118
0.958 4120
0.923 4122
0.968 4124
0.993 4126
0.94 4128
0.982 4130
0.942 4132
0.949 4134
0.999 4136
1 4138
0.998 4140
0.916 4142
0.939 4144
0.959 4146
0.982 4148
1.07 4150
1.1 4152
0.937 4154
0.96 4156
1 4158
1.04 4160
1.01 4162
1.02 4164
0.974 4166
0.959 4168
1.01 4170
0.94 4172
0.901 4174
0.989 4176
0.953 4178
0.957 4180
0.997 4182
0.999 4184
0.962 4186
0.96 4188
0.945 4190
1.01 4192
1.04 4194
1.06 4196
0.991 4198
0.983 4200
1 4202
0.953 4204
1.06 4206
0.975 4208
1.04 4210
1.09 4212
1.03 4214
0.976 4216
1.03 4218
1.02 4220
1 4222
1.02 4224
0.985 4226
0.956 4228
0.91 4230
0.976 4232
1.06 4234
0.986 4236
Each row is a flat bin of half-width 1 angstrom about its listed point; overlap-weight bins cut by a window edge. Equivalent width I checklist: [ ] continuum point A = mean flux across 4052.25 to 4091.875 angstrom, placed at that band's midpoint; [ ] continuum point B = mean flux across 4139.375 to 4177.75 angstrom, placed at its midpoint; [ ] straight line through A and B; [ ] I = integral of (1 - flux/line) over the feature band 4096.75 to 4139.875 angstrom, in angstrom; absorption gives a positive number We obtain 4.76 angstrom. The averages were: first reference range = 0.985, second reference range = 0.984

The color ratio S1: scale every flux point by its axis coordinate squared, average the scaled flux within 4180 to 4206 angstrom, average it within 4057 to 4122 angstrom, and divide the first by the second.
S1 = 1.2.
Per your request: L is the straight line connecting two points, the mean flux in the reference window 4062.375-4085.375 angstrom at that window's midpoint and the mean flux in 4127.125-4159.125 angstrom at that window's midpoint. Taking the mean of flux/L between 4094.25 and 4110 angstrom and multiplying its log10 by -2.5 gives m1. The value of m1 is 0.32 mag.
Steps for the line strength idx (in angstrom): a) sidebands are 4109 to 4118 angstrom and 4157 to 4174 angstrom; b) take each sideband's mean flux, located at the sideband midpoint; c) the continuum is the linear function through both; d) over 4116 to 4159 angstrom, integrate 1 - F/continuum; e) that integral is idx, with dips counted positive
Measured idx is -2.09 angstrom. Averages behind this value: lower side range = 0.88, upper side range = 0.989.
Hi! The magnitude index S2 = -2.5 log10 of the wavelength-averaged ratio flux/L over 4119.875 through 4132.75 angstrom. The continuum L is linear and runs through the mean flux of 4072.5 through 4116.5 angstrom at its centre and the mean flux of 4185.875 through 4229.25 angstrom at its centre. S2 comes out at -0.07 mag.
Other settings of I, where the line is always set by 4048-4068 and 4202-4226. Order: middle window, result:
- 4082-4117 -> 6.0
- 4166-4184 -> 0.9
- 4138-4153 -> 0.3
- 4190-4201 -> 0.0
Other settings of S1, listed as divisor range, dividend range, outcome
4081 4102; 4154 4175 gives 1.15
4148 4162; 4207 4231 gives 1.02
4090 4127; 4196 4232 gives 1.25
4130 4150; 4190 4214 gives 1.08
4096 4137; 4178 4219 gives 1.20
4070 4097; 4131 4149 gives 1.05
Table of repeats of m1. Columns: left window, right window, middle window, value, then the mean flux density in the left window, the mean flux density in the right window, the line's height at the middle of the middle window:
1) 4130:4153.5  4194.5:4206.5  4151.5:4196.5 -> 0.012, 0.985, 1.01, 0.997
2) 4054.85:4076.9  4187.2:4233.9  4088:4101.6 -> 0.177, 0.992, 1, 0.994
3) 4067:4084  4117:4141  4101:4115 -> 0.263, 0.977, 0.972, 0.974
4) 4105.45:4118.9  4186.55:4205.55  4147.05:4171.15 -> -0.092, 0.833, 0.995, 0.923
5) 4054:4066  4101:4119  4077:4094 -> -0.062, 1.01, 0.803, 0.903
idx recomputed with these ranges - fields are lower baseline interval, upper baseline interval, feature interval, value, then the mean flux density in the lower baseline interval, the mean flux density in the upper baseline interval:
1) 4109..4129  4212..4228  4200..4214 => -0.26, 0.925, 1.01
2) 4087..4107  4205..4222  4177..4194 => -0.05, 0.81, 1.03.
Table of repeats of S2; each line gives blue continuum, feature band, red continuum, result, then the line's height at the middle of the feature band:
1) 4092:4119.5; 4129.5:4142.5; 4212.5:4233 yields -0.138 mag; 0.855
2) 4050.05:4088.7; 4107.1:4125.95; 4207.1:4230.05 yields 0.115 mag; 0.994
